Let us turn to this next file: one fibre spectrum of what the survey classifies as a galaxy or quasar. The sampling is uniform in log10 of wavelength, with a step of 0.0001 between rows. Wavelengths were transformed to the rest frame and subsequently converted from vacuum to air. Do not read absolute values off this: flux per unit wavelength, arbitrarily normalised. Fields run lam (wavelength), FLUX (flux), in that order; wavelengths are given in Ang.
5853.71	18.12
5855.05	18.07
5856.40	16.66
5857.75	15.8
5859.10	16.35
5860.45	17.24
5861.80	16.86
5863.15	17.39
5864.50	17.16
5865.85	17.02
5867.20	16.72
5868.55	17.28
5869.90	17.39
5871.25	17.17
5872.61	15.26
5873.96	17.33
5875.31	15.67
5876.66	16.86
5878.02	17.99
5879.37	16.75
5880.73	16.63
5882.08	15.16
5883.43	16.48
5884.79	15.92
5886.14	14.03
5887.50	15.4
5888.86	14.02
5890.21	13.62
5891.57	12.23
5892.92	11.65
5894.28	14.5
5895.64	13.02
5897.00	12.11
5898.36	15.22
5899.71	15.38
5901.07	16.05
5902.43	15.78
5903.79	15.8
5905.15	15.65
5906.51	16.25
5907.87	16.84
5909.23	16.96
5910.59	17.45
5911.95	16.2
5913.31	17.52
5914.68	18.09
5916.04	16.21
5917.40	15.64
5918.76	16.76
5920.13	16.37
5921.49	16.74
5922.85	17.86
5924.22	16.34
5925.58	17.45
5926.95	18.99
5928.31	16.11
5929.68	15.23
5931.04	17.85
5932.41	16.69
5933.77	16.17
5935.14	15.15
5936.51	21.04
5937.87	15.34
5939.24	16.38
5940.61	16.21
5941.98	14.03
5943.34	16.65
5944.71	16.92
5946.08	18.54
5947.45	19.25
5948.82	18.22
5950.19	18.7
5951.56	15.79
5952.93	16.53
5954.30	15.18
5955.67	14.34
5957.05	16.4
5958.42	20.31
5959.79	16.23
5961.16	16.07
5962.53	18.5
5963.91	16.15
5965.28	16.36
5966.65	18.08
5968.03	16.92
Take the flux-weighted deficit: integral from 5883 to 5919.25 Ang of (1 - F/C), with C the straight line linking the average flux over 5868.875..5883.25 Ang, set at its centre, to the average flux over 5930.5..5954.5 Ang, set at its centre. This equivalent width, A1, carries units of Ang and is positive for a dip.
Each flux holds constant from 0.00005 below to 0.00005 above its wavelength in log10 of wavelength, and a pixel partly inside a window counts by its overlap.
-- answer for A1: 3.1 Ang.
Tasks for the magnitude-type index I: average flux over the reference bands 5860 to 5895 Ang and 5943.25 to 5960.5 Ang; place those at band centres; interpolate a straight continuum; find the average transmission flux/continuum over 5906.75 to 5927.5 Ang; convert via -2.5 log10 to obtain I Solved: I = -0.03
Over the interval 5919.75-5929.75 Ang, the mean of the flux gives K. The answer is 17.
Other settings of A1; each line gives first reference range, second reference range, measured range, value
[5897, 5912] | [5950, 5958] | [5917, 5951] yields -2.0 Ang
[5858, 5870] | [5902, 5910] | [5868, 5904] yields 2.7 Ang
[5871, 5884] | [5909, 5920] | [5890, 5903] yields 2.1 Ang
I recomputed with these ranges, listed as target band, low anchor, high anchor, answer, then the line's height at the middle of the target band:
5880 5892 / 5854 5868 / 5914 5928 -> 0.144 mag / 17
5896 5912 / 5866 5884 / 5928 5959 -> 0.067 mag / 16.7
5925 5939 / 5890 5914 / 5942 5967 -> -0.049 mag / 16.2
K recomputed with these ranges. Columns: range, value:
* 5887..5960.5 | 16.2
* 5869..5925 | 15.8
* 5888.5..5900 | 13.5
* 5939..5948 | 16.8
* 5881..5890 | 15.2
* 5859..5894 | 16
